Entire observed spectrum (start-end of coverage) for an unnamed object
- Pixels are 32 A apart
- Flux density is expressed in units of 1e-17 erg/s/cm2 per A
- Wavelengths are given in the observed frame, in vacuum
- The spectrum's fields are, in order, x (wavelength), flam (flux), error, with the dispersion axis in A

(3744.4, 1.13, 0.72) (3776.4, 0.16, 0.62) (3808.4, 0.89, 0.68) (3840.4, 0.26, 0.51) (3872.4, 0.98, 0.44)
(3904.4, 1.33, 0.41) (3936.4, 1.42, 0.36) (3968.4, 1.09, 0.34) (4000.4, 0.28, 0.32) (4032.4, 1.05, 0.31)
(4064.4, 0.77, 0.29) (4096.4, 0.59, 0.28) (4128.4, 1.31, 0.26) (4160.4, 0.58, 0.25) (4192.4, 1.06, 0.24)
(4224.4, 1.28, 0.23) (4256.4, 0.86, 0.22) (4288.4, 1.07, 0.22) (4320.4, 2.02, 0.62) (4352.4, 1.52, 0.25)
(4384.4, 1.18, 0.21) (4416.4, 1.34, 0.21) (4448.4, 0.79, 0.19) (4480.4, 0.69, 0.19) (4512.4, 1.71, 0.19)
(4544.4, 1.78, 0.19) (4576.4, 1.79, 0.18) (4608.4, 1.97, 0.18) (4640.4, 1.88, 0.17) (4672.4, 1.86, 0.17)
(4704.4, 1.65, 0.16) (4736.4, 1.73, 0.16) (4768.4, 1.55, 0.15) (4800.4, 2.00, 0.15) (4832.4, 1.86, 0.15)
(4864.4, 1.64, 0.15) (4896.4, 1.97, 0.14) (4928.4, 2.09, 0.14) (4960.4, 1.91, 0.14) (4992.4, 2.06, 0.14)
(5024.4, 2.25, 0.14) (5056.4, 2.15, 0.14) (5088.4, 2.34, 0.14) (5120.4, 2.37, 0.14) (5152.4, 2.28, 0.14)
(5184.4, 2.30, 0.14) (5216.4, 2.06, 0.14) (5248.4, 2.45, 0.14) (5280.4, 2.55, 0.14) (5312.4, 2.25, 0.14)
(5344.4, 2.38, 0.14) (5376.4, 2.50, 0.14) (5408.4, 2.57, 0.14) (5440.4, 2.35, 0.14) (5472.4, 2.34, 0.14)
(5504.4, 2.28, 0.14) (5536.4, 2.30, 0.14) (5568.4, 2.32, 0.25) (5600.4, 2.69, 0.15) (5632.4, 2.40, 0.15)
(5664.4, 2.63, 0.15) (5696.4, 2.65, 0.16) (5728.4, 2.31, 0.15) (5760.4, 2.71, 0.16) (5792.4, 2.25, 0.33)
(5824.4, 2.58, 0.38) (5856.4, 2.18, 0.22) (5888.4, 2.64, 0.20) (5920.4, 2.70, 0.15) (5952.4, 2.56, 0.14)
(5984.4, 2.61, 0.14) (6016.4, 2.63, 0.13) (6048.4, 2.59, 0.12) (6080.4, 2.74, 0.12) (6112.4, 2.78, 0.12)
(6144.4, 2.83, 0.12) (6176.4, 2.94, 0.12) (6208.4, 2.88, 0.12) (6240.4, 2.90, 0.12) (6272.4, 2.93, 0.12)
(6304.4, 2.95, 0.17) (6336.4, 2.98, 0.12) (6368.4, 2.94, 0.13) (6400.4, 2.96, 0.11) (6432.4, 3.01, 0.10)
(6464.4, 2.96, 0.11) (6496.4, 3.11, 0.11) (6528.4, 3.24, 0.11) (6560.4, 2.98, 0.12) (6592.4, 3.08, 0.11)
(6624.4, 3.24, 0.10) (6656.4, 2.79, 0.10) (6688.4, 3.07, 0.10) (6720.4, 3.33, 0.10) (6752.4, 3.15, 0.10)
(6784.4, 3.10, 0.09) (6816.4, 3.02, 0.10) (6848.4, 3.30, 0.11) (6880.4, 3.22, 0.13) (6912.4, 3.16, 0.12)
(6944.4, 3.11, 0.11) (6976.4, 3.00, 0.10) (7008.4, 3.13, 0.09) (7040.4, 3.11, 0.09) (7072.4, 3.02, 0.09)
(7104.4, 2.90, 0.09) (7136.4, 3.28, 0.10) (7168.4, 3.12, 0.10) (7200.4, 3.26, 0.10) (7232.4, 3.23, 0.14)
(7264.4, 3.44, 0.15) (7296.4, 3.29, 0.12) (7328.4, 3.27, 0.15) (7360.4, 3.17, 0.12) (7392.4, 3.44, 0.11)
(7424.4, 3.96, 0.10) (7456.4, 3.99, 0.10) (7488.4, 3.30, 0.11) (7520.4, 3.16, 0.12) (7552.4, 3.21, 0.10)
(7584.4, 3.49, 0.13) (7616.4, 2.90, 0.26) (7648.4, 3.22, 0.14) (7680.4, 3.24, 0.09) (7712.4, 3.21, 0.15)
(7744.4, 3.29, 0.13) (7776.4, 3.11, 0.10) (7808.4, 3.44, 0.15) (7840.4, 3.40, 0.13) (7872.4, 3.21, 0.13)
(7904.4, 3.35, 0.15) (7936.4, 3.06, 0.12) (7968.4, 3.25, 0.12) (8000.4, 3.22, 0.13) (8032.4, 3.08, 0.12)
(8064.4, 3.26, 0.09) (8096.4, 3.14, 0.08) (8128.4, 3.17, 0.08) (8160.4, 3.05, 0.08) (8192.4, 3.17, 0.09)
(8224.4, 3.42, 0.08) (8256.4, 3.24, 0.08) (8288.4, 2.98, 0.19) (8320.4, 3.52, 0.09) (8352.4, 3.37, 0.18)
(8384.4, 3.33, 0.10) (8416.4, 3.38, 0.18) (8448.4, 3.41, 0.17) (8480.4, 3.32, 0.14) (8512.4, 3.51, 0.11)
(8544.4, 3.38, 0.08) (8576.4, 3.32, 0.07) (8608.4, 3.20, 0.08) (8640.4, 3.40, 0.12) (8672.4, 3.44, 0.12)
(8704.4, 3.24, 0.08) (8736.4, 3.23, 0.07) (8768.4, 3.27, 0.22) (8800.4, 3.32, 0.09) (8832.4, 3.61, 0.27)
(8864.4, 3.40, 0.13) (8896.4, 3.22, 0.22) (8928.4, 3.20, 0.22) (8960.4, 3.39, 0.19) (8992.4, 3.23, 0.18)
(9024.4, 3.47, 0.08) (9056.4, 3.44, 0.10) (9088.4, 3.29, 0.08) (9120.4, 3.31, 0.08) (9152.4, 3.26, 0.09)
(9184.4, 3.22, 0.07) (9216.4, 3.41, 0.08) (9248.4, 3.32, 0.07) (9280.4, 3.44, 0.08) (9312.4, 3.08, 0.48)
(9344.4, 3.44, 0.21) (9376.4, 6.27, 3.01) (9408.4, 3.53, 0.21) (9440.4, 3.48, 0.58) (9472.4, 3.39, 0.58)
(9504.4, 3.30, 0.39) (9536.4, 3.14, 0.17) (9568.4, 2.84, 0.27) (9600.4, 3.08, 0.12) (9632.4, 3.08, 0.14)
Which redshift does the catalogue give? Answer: 0.13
